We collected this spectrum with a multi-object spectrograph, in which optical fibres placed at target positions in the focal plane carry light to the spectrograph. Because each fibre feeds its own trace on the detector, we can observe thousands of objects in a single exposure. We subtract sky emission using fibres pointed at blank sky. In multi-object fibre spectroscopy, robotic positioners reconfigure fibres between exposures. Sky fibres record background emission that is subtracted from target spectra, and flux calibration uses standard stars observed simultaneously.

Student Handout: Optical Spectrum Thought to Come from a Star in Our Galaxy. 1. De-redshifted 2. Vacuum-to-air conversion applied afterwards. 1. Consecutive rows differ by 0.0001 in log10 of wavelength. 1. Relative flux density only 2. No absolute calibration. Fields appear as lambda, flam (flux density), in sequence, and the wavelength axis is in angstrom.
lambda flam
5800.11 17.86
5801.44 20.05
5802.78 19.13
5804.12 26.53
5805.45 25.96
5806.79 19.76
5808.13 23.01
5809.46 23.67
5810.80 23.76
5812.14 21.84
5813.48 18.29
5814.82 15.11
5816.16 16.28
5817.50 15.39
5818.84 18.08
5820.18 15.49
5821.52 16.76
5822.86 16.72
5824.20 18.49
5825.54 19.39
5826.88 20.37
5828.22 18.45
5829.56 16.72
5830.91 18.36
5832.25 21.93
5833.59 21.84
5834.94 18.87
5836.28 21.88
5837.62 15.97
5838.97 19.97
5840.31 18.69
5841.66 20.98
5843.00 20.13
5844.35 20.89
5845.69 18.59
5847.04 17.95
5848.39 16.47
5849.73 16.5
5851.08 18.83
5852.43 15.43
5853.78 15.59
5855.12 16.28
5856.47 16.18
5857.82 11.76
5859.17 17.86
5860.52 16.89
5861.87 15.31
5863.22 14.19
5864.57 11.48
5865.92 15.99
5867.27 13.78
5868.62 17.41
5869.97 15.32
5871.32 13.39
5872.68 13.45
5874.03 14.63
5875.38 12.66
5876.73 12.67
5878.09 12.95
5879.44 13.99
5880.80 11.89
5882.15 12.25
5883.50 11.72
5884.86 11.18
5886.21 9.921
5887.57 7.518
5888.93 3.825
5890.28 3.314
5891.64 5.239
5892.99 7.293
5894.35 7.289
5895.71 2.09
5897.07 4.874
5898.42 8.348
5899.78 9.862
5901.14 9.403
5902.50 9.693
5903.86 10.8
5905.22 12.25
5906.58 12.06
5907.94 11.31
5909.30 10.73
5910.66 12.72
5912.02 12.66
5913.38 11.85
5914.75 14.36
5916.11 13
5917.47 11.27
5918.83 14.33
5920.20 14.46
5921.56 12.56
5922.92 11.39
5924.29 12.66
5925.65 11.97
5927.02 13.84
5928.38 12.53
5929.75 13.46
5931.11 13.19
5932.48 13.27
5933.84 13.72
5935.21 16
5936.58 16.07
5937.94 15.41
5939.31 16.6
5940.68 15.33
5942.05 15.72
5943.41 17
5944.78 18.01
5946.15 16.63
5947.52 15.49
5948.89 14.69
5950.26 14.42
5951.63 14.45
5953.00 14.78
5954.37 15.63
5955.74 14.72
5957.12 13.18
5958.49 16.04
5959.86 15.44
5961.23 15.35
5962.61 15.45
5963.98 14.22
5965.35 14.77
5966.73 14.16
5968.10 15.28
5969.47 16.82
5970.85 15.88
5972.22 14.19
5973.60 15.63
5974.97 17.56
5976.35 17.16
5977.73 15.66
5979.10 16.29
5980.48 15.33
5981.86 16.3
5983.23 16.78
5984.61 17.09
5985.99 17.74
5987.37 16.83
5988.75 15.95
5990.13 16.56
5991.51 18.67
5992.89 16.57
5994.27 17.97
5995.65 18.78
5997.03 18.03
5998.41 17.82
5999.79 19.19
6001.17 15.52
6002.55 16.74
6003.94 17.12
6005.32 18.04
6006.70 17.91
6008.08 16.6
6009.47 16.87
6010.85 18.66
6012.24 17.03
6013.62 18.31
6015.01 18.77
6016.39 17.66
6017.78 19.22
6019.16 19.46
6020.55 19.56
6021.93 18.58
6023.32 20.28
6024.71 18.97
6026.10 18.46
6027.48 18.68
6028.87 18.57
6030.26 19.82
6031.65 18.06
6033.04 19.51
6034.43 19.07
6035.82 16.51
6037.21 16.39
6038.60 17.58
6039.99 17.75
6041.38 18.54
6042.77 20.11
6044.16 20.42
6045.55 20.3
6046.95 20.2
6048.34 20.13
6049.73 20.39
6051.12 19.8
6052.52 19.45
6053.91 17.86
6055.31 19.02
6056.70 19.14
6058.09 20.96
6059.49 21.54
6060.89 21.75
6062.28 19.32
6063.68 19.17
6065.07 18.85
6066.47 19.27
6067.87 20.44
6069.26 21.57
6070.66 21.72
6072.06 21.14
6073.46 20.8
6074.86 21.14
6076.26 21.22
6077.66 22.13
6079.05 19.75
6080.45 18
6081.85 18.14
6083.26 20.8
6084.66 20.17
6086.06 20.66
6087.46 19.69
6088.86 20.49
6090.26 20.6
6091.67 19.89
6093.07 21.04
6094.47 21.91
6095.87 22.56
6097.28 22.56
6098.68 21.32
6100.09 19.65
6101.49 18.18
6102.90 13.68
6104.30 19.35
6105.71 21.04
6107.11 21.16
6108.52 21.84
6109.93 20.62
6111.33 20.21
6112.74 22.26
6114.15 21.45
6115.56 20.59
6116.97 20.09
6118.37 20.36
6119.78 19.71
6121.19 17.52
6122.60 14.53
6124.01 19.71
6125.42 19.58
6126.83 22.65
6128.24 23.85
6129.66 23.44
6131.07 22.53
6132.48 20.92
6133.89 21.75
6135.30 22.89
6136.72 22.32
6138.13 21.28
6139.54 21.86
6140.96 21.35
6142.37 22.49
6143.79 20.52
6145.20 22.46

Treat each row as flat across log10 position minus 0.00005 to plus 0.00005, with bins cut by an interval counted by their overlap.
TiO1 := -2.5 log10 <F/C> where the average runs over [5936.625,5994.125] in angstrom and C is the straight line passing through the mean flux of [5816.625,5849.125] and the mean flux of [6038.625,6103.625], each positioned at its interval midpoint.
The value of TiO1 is 0.22 mag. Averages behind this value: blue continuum 18.7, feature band 15.9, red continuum 20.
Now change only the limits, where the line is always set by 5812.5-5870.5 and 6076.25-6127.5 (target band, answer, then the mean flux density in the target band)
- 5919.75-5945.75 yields 0.263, 14.4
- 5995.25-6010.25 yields 0.094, 17.5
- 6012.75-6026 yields 0.019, 18.9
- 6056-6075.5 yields -0.040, 20.5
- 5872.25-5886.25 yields 0.375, 12.6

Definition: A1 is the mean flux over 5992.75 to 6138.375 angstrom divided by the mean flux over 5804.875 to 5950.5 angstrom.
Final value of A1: 1.3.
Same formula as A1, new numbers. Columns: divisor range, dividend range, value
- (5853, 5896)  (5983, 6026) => 1.47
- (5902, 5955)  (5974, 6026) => 1.28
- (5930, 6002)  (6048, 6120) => 1.27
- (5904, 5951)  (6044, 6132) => 1.47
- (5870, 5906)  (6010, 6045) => 1.90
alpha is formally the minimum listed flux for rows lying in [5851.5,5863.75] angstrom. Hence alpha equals 11.76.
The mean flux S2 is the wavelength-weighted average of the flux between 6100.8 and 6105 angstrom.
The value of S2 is 17.1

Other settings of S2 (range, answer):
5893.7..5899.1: 5.64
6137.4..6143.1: 21.7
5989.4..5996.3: 17.7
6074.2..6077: 21.2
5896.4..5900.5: 7.73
